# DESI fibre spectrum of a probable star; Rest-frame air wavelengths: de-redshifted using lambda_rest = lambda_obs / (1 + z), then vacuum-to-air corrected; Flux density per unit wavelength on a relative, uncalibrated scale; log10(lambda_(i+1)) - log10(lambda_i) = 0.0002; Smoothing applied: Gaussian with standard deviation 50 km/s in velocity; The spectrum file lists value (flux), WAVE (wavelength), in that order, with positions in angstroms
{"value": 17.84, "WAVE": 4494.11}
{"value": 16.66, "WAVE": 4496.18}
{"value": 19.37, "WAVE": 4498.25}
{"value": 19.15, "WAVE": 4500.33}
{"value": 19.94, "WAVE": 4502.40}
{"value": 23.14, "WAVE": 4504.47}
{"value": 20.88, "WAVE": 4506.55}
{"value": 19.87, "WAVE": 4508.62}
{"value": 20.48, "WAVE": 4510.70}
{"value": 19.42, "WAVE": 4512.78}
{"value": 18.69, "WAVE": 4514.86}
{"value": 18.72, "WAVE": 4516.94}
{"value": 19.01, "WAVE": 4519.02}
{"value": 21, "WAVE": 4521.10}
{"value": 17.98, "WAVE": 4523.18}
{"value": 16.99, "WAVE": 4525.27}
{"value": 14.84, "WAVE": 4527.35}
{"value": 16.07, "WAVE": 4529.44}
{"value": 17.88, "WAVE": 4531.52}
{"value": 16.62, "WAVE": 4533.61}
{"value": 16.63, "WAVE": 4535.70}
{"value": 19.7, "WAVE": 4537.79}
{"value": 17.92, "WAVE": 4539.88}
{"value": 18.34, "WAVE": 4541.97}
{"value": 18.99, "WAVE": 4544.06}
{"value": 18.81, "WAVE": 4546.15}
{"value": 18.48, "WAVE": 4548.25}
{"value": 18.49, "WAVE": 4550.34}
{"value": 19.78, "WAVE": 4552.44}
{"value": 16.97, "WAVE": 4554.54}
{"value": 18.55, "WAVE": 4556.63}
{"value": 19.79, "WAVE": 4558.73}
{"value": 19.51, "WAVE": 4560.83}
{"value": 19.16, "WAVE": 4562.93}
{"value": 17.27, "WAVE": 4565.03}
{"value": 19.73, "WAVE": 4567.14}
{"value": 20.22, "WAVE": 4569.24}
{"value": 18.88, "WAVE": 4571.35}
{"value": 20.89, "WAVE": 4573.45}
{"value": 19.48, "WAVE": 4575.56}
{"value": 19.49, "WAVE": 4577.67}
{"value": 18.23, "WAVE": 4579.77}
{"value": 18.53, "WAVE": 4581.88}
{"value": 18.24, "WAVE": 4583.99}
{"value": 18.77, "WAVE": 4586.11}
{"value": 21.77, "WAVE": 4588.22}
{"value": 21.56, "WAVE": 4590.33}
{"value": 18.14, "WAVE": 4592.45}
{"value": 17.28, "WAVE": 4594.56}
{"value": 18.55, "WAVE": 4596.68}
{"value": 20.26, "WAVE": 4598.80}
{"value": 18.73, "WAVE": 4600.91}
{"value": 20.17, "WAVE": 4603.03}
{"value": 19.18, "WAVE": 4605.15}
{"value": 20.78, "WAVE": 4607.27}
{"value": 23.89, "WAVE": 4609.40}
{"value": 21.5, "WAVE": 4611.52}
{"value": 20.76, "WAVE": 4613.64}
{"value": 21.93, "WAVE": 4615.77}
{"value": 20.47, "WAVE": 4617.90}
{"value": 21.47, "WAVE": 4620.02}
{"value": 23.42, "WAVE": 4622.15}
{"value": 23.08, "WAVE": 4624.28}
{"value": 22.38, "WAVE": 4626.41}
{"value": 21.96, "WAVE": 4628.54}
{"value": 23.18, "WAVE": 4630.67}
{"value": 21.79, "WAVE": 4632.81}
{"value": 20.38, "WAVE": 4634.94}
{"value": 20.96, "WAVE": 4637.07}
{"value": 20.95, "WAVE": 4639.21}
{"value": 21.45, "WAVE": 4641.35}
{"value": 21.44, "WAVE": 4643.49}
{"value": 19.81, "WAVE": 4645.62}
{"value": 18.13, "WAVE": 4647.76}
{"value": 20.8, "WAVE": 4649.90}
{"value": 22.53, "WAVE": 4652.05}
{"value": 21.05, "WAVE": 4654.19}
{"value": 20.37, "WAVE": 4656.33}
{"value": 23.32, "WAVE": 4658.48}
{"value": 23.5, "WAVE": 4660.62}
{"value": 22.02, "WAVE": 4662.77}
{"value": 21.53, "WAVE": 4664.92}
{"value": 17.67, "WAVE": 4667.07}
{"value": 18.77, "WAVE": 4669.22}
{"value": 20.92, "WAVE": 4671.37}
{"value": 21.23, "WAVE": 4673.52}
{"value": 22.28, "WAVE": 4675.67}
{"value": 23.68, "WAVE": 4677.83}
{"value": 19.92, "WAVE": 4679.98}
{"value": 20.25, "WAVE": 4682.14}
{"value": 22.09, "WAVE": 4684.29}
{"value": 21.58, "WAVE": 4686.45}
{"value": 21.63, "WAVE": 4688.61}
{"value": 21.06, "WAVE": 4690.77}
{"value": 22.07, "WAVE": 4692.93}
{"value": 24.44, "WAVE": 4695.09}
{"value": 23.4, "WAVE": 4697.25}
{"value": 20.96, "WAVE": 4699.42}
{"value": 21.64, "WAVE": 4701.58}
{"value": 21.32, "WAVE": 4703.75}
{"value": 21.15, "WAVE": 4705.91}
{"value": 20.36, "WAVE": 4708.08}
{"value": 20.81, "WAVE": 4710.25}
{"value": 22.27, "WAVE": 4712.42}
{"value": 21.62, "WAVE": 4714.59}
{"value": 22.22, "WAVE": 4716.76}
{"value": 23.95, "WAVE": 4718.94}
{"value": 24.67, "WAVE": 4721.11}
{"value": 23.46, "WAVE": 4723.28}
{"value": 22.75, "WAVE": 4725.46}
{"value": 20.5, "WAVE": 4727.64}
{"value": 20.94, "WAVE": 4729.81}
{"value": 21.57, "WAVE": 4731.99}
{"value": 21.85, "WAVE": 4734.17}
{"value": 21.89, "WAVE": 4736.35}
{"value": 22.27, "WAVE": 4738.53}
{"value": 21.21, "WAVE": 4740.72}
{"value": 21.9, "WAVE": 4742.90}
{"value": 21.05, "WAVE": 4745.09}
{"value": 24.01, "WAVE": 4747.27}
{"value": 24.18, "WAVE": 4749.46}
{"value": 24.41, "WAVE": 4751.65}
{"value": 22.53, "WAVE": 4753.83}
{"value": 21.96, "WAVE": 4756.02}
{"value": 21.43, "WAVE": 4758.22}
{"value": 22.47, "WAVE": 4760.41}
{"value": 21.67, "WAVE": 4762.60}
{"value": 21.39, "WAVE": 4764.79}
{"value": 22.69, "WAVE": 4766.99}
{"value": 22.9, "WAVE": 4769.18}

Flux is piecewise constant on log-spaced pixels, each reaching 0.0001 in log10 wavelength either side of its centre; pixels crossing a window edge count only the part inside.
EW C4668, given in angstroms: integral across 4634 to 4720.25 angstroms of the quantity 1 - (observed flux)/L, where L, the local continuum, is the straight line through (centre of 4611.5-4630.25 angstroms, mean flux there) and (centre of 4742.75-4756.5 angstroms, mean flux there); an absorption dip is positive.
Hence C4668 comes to 3.86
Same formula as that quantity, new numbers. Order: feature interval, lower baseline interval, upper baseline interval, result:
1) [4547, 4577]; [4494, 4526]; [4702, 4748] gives 1.4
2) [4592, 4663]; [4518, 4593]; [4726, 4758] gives -3.7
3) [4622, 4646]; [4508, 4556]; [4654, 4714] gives -1.5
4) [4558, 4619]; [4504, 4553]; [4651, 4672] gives 0.0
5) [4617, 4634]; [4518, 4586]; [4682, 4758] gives -1.8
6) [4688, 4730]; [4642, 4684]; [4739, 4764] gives -0.6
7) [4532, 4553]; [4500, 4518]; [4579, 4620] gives 1.8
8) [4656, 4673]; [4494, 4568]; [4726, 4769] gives -0.2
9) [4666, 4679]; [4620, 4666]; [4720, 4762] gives 0.6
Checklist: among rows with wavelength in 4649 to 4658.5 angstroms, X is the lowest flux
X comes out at 20.37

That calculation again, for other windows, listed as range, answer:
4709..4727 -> 20.81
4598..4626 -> 18.73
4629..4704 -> 17.67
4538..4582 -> 16.97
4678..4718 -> 19.92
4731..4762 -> 21.05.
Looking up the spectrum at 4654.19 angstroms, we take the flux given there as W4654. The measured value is 21.05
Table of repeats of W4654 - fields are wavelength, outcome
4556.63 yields 18.55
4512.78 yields 19.42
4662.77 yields 22.02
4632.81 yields 21.79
